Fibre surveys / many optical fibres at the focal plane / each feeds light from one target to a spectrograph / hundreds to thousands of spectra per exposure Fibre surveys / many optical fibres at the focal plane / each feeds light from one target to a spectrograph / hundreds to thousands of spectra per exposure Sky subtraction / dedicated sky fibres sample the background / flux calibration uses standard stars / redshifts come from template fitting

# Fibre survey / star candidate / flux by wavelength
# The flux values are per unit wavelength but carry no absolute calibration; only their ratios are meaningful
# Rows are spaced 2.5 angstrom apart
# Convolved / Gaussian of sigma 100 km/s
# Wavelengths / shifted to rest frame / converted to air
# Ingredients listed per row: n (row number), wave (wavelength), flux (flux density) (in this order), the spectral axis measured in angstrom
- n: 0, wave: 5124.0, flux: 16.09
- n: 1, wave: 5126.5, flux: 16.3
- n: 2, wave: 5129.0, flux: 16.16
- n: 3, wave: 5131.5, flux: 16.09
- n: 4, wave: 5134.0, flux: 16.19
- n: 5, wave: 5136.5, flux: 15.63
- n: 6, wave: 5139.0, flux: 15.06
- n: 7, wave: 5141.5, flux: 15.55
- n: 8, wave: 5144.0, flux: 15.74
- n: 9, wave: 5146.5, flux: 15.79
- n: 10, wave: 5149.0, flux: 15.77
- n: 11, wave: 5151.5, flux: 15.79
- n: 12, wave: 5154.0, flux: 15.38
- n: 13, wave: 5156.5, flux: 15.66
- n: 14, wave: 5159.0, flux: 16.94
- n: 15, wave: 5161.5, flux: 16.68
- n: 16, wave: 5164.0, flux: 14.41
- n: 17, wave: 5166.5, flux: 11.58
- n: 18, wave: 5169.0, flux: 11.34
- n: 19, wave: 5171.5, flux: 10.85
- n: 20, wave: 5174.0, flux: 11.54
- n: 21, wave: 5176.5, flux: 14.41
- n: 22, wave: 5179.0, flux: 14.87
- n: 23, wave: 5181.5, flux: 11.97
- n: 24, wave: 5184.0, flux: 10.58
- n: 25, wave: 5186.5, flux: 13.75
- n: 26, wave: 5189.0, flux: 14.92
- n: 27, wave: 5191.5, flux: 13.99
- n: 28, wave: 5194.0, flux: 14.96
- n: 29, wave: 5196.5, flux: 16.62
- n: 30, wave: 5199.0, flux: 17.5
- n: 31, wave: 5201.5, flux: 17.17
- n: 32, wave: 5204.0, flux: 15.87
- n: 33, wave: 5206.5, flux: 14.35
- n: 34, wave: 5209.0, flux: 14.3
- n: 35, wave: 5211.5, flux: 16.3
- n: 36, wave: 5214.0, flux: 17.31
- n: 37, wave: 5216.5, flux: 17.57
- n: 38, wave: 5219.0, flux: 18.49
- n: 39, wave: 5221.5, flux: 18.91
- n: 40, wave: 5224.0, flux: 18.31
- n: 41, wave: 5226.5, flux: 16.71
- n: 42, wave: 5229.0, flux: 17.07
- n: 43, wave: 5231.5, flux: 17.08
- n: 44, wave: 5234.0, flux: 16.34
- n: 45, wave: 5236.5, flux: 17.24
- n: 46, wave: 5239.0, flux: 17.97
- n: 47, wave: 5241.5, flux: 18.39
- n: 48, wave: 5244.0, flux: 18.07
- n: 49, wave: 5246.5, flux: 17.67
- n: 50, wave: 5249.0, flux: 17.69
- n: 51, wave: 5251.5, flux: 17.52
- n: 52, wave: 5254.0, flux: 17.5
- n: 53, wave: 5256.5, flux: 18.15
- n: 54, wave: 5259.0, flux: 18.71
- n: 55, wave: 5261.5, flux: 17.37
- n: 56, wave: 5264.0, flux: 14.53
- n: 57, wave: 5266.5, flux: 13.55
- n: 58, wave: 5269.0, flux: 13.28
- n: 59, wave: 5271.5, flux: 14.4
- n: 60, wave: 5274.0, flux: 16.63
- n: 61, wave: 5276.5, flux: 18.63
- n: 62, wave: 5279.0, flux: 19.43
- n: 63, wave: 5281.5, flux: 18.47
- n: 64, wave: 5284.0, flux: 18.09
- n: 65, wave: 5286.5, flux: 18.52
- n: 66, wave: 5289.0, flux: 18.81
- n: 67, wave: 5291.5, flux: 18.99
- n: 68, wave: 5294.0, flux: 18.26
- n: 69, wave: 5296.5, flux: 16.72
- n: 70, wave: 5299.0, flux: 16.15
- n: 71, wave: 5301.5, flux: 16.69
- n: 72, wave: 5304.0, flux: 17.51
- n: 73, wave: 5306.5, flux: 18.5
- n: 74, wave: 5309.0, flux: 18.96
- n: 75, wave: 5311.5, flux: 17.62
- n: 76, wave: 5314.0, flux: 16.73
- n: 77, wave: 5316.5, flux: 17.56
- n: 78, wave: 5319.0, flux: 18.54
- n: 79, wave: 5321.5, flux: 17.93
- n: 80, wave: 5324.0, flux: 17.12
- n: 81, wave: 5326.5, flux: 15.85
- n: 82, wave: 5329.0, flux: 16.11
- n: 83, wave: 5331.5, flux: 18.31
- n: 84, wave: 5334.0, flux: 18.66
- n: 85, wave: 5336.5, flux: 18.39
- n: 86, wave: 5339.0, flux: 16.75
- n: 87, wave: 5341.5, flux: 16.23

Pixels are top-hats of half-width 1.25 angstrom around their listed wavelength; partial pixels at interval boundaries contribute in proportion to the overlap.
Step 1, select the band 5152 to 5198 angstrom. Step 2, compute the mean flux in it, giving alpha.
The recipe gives 14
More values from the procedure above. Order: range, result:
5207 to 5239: 17.1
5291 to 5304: 17.3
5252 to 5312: 17.3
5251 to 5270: 16.3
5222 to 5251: 17.5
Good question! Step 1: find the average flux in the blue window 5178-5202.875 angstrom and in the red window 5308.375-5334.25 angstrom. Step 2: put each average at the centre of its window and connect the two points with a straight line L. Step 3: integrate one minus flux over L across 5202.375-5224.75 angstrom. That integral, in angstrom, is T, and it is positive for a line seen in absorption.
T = -2.42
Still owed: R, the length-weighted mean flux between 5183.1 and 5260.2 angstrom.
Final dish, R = 16.7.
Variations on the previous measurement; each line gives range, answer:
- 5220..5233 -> 17.6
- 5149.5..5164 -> 15.9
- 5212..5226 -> 17.9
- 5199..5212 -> 15.7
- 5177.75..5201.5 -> 14.5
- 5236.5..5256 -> 17.8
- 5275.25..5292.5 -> 18.7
